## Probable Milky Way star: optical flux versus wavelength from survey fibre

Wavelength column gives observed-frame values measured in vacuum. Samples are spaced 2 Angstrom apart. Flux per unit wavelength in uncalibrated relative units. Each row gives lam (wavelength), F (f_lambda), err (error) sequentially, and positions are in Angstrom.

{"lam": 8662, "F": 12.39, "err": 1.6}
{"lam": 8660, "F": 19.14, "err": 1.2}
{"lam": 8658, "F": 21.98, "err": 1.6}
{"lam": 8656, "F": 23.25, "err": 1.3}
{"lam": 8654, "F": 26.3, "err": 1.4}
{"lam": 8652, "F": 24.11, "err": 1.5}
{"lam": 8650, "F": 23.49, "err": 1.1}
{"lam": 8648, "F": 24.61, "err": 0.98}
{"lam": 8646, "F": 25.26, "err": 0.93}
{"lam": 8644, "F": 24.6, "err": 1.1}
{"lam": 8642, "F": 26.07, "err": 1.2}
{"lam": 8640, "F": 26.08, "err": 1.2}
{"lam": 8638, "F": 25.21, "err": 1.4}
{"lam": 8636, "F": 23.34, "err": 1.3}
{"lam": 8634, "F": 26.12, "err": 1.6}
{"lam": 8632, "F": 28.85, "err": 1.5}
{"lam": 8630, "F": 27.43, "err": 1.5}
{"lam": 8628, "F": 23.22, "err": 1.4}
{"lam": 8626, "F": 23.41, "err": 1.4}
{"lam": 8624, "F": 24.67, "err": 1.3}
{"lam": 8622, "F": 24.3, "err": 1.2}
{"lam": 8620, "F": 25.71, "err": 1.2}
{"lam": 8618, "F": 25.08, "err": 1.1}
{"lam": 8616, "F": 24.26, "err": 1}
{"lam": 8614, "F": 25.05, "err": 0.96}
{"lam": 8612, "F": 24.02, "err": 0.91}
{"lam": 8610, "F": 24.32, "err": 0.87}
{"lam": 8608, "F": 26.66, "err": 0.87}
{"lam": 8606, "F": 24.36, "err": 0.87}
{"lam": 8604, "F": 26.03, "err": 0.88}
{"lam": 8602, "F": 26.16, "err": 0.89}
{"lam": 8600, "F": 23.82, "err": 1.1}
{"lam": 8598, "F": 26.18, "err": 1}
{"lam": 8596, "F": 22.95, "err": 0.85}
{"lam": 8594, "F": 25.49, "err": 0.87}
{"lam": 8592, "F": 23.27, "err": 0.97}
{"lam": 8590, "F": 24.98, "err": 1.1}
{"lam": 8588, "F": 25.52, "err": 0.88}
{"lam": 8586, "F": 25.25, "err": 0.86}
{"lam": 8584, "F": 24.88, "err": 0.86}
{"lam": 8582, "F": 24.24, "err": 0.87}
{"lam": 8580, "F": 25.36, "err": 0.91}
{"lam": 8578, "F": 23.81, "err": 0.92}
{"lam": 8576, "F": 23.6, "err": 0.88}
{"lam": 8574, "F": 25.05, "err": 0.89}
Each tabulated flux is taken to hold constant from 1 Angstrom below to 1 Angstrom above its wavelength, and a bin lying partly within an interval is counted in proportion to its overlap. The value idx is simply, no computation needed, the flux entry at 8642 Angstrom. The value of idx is 26.07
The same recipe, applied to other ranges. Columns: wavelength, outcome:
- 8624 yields 24.67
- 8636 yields 23.34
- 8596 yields 22.95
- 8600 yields 23.82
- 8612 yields 24.02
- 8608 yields 26.66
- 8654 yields 26.3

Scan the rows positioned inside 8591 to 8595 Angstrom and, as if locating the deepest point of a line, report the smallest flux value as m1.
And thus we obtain 23.27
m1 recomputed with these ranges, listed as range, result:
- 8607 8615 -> 24.02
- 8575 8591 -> 23.6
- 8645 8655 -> 23.49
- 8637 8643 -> 25.21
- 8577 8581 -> 23.81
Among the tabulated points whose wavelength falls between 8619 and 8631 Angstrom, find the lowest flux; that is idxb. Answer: 23.22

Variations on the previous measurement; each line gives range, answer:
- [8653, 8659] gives 21.98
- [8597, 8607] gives 23.82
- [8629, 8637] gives 23.34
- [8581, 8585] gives 24.24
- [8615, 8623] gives 24.26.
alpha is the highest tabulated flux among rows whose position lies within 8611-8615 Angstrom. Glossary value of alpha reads 25.05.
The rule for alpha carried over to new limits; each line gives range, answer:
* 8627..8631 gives 27.43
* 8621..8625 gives 24.67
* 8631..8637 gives 28.85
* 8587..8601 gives 26.18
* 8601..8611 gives 26.66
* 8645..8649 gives 25.26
